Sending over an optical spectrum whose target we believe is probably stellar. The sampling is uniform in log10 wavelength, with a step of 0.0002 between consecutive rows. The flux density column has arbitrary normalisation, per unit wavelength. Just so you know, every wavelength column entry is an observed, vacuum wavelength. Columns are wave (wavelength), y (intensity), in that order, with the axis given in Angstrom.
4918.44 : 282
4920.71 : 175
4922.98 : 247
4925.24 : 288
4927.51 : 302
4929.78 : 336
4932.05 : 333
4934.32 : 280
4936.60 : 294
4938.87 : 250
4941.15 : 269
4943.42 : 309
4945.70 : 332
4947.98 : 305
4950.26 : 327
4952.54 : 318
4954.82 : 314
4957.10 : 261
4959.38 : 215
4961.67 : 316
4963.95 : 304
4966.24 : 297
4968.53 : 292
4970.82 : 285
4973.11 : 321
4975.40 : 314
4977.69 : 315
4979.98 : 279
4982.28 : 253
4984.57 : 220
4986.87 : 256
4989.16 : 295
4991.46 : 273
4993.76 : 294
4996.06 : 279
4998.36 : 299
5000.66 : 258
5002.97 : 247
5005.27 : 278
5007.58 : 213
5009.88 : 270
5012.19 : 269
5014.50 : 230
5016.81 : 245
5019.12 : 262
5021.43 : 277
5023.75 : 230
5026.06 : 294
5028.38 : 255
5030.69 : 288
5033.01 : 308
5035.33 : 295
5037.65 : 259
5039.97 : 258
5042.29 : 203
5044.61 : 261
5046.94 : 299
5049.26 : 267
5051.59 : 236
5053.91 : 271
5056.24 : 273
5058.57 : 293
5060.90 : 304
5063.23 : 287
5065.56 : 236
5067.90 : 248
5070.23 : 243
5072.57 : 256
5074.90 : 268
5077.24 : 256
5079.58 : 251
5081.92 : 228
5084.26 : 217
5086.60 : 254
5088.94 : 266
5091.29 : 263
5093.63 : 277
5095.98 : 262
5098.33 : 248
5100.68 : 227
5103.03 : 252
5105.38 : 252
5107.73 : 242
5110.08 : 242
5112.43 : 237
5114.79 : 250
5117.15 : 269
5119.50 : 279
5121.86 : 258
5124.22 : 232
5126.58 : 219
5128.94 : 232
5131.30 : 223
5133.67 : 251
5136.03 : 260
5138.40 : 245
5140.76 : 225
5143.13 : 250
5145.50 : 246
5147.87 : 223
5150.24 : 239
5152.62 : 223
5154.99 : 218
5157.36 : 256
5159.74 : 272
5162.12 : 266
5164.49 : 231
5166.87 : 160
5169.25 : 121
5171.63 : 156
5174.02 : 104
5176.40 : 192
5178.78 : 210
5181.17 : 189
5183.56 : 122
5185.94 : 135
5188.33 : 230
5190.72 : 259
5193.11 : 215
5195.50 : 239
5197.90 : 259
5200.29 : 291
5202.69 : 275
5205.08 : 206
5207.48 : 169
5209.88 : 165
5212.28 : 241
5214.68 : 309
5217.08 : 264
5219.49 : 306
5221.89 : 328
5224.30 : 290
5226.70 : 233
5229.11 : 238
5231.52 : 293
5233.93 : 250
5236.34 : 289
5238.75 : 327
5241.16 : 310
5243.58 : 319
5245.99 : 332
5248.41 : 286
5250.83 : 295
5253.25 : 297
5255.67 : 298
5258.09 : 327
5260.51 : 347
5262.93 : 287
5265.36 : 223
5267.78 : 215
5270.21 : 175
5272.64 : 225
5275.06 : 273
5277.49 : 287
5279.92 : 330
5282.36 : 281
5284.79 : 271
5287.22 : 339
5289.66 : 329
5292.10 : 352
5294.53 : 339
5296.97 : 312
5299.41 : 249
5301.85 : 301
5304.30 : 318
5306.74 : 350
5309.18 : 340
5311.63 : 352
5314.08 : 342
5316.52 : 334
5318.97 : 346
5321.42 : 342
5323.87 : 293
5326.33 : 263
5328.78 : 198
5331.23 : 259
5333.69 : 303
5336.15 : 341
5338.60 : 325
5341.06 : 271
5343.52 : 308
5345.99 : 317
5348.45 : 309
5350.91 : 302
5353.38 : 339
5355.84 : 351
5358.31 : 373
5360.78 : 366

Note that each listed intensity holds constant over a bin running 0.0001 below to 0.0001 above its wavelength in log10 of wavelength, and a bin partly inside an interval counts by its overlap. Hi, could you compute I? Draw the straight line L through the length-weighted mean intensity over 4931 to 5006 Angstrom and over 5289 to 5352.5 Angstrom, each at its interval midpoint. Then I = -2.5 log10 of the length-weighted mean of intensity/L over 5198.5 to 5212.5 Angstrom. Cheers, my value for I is 0.33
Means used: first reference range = 287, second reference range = 311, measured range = 225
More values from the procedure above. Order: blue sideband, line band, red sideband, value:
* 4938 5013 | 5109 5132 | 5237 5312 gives 0.19 mag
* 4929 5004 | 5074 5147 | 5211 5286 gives 0.15 mag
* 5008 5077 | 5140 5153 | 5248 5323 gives 0.19 mag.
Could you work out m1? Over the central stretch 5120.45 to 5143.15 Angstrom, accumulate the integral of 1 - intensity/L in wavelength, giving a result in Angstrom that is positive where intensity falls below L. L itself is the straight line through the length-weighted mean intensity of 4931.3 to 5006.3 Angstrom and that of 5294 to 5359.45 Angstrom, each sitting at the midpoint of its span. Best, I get 4.54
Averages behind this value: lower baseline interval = 287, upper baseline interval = 314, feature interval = 239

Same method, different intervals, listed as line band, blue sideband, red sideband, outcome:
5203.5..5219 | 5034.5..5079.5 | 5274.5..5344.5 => 3.23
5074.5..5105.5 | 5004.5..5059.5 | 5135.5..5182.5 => -1.35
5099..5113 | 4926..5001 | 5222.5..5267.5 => 2.32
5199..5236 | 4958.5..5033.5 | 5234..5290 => 3.60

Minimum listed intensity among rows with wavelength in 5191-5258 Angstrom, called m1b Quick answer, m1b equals 165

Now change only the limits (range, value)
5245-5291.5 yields 175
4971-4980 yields 279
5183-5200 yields 122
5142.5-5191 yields 104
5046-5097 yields 217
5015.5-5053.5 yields 203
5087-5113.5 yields 227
